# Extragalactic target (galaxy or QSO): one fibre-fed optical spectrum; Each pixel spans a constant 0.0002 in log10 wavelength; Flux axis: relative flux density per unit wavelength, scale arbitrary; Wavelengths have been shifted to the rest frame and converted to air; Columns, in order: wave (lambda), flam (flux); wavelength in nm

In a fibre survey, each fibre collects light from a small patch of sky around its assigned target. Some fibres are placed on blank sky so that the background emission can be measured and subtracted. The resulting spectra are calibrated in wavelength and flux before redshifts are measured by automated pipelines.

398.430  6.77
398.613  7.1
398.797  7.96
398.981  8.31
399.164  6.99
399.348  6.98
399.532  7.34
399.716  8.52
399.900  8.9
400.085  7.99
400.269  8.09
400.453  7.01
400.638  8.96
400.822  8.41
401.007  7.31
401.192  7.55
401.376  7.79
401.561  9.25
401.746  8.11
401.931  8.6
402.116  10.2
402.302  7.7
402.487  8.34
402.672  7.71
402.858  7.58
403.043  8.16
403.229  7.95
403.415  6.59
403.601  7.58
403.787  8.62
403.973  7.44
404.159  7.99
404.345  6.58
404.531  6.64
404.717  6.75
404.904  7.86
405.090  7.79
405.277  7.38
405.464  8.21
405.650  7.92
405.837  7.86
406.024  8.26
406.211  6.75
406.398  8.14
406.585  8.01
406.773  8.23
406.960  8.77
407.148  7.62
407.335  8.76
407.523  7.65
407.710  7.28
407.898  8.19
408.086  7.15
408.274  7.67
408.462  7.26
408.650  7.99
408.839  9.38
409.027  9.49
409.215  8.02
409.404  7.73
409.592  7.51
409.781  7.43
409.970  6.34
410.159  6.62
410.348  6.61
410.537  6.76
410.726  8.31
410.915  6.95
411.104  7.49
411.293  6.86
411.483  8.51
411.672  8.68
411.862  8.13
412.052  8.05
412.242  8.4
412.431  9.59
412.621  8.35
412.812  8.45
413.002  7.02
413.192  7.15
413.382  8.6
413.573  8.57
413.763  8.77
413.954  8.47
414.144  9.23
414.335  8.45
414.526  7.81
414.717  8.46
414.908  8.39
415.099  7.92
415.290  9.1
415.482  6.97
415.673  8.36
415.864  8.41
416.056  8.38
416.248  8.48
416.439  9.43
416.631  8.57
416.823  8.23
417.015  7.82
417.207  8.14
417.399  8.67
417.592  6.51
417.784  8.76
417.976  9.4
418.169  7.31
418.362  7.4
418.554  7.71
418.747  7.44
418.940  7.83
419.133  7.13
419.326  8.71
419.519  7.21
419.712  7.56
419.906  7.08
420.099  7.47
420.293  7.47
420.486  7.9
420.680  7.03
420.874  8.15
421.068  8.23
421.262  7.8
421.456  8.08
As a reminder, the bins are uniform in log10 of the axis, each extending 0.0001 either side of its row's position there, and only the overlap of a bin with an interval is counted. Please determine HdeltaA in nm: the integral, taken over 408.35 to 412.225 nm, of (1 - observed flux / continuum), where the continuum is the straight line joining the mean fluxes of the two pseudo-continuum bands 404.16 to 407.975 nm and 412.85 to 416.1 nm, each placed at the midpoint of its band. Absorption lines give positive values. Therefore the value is 0.13 nm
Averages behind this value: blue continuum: 7.74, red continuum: 8.24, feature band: 7.72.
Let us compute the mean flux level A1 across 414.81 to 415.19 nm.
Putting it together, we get 8.16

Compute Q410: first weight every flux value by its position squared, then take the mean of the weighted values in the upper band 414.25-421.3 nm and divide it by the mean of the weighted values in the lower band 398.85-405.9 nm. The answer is 1.09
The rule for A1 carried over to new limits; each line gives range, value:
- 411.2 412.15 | 8.04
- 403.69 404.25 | 8.01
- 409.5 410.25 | 6.97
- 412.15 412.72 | 8.78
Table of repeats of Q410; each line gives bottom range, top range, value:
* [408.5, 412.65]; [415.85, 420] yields 1.05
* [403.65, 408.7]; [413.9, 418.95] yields 1.12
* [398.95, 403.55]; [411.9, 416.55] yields 1.11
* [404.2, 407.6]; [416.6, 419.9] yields 1.08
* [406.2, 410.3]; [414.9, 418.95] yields 1.09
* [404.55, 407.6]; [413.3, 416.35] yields 1.12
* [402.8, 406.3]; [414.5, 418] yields 1.16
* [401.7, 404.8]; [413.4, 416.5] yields 1.15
